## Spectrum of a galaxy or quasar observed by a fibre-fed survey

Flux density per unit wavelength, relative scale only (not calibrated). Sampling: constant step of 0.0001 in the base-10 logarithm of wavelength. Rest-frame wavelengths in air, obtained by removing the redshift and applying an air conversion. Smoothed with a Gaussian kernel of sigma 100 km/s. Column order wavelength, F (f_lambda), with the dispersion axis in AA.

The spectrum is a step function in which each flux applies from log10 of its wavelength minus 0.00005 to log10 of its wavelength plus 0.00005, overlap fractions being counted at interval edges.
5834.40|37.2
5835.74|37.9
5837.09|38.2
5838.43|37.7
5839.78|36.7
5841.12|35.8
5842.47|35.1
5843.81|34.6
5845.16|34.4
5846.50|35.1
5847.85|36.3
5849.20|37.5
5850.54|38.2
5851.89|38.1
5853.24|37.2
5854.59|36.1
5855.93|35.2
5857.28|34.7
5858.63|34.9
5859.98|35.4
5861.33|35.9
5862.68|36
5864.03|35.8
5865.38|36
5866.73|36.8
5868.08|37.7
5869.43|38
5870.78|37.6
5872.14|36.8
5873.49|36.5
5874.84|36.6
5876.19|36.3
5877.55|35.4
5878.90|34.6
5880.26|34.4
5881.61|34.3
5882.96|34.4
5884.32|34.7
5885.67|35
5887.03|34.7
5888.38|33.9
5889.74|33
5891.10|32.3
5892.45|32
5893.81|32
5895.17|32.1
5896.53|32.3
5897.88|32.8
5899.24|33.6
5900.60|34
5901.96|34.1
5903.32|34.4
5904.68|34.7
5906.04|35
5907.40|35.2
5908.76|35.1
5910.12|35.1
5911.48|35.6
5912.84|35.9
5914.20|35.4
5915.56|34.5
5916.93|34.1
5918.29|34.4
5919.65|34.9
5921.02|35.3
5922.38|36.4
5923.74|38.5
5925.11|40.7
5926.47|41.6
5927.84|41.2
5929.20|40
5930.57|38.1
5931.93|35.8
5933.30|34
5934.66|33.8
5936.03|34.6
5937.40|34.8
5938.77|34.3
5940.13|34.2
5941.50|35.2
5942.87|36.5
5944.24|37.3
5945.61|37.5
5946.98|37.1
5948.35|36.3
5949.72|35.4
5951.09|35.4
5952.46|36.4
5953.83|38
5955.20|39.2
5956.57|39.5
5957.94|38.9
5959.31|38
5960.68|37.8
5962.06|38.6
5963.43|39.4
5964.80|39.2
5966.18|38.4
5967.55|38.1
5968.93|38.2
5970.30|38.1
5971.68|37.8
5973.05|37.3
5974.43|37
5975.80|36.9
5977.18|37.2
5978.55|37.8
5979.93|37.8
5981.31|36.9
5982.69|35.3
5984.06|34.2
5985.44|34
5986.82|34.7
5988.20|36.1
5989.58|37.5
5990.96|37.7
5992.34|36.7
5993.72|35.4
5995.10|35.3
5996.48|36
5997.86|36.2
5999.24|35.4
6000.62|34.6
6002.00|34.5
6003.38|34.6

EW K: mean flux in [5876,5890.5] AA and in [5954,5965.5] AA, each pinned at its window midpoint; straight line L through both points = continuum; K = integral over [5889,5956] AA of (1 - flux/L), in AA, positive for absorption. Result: 2.19 AA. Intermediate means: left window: 34.5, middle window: 35.5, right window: 38.8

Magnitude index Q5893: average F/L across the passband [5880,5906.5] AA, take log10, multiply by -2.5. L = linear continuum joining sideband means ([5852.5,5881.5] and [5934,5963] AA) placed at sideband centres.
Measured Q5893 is 0.08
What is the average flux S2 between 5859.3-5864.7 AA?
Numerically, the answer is 35.8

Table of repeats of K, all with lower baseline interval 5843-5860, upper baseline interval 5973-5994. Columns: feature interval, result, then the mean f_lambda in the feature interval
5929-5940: 0.3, 35.4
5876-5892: 0.8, 34.3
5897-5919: 1.0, 34.6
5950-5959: -0.4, 37.8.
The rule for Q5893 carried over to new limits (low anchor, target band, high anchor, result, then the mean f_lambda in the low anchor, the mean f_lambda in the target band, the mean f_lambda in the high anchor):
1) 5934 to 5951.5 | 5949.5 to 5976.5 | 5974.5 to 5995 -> -0.059 mag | 35.6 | 37.9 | 36.3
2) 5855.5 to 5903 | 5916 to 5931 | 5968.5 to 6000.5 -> -0.064 mag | 34.8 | 37.7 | 36.5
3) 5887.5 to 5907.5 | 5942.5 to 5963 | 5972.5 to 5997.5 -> -0.068 mag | 33.4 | 37.5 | 36.3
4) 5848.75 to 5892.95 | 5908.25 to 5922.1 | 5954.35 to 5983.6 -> 0.049 mag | 35.6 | 35.1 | 37.9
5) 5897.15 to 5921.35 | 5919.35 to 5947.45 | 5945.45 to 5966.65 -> -0.015 mag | 34.7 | 36.8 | 37.8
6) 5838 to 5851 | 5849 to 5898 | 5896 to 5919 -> 0.003 mag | 36.1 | 35.3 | 34.5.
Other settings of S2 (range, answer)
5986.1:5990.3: 36.1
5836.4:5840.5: 37.5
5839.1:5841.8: 36.2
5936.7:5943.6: 35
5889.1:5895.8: 32.3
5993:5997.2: 35.6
